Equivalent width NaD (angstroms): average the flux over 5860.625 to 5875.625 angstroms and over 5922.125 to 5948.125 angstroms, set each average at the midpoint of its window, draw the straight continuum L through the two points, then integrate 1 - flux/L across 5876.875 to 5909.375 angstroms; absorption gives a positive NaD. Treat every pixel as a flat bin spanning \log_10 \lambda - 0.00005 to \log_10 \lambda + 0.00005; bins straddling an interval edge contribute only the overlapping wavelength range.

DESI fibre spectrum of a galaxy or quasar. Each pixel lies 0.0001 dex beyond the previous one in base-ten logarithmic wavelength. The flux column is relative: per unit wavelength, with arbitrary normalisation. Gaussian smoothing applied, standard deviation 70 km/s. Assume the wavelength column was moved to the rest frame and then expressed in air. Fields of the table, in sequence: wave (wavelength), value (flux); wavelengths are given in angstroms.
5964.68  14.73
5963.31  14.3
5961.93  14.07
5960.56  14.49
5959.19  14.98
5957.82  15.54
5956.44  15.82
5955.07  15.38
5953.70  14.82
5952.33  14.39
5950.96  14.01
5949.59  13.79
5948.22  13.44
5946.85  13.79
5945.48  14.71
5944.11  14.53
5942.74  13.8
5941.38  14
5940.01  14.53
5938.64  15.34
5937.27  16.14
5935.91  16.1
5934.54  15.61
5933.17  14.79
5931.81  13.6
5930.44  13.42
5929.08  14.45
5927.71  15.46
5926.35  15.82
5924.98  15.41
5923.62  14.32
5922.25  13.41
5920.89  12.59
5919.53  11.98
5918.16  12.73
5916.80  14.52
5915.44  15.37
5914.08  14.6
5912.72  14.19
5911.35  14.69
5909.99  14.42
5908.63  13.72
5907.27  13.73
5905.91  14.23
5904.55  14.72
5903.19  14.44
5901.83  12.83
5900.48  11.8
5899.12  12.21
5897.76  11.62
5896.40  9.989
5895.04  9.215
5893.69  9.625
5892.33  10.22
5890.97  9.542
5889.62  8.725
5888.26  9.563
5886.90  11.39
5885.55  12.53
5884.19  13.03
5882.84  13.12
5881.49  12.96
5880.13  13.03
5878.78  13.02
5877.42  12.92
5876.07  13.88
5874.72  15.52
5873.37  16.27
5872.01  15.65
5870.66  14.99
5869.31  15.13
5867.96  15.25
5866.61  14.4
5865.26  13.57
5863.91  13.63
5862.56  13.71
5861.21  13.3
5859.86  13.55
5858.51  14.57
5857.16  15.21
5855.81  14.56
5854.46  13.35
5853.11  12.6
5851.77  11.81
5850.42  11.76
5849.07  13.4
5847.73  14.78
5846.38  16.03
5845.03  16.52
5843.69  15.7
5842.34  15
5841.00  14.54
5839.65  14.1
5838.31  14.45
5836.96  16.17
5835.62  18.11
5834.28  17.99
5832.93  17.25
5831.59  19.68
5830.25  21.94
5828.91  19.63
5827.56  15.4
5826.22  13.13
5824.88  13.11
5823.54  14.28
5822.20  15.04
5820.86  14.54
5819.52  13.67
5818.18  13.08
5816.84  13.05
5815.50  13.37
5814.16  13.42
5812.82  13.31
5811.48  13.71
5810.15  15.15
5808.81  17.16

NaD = 5.9 angstroms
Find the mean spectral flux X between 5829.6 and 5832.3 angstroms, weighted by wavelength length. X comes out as 20.8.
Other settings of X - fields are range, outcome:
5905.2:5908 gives 14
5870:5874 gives 15.6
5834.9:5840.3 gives 15.8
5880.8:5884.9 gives 13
